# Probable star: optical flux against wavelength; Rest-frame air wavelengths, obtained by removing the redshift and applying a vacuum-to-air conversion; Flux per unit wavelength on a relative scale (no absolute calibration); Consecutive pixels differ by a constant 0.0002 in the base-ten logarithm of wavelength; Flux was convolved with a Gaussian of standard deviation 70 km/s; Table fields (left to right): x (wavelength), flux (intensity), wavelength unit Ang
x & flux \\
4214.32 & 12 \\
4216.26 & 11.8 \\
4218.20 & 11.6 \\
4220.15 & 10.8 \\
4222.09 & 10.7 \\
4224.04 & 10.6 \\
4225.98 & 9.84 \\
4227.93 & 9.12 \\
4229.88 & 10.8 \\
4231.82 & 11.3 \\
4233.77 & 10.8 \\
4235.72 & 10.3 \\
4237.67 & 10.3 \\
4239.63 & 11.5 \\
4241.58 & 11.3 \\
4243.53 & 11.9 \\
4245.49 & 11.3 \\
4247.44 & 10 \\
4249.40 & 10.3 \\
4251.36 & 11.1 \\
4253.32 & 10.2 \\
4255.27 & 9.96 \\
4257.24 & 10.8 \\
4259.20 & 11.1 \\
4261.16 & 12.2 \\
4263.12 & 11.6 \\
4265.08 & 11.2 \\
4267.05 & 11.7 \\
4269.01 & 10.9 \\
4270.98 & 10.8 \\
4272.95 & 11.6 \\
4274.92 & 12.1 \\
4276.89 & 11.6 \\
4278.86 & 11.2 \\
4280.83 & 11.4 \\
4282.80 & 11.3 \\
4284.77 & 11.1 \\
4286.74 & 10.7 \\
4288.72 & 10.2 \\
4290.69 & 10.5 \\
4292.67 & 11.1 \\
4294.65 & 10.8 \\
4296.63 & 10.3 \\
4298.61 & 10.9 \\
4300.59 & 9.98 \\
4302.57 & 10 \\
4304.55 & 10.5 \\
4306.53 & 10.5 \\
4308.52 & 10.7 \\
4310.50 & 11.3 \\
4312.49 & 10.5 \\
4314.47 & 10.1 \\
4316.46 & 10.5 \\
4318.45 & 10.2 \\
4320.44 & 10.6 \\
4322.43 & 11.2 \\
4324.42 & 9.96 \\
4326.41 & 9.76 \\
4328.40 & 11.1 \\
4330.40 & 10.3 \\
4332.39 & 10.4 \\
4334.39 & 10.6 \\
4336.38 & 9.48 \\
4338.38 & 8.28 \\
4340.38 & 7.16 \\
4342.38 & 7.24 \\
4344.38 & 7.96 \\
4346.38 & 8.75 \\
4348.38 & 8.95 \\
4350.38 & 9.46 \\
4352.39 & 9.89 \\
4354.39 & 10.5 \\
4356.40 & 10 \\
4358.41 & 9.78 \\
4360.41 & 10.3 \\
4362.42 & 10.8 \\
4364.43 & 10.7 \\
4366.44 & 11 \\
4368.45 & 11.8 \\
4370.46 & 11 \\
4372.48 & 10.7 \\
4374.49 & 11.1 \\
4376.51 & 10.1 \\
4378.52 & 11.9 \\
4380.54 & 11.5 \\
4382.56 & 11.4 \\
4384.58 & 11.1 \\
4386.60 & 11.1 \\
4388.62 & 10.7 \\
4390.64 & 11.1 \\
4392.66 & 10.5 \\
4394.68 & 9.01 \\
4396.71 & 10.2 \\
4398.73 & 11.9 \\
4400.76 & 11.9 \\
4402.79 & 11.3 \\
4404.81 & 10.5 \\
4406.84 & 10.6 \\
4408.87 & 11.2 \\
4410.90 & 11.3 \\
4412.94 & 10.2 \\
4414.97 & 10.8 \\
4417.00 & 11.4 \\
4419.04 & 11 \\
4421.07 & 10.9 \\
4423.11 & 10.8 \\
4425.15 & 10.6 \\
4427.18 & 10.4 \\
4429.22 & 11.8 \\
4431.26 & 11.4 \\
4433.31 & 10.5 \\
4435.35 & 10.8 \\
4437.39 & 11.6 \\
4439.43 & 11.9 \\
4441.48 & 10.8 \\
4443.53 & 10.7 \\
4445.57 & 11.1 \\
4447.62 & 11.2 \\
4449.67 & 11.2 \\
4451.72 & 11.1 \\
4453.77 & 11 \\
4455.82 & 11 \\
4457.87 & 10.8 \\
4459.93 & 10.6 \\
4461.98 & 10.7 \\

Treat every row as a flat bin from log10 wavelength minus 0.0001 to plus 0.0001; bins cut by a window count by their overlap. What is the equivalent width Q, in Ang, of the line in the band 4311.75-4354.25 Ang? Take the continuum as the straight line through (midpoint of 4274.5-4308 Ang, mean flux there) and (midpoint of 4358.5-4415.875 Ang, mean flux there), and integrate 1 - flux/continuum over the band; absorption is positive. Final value 4.7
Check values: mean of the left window 10.8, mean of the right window 10.9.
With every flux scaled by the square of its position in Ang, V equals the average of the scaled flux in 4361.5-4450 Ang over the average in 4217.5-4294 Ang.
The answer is 1.08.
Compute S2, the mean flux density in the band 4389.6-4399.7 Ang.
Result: 10.5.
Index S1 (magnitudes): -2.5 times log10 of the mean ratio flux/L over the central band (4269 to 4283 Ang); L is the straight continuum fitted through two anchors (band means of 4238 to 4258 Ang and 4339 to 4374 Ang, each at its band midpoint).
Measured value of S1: -0.08 mag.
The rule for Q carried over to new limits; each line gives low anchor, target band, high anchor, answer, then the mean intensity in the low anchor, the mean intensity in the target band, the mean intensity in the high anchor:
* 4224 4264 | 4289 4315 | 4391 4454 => 0.7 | 10.8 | 10.6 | 11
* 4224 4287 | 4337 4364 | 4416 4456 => 4.5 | 11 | 9.2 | 11.1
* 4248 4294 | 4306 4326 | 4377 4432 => 0.9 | 11.1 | 10.5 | 11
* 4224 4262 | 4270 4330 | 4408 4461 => 0.4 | 10.7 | 10.7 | 11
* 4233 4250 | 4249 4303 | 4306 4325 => -1.2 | 10.9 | 11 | 10.6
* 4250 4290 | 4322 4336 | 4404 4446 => 0.8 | 11.1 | 10.4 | 11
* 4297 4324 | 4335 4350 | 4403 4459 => 3.2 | 10.5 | 8.37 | 11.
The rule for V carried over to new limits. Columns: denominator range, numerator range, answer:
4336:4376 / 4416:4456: 1.18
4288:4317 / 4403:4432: 1.09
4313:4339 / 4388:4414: 1.09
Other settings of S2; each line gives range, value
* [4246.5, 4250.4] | 10.1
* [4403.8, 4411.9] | 10.9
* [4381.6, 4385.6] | 11.2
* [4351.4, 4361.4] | 10.1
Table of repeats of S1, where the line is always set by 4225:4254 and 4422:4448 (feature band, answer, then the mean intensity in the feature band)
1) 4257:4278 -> -0.070 mag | 11.4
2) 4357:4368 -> 0.034 mag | 10.6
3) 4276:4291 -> -0.027 mag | 11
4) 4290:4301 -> 0.016 mag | 10.6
